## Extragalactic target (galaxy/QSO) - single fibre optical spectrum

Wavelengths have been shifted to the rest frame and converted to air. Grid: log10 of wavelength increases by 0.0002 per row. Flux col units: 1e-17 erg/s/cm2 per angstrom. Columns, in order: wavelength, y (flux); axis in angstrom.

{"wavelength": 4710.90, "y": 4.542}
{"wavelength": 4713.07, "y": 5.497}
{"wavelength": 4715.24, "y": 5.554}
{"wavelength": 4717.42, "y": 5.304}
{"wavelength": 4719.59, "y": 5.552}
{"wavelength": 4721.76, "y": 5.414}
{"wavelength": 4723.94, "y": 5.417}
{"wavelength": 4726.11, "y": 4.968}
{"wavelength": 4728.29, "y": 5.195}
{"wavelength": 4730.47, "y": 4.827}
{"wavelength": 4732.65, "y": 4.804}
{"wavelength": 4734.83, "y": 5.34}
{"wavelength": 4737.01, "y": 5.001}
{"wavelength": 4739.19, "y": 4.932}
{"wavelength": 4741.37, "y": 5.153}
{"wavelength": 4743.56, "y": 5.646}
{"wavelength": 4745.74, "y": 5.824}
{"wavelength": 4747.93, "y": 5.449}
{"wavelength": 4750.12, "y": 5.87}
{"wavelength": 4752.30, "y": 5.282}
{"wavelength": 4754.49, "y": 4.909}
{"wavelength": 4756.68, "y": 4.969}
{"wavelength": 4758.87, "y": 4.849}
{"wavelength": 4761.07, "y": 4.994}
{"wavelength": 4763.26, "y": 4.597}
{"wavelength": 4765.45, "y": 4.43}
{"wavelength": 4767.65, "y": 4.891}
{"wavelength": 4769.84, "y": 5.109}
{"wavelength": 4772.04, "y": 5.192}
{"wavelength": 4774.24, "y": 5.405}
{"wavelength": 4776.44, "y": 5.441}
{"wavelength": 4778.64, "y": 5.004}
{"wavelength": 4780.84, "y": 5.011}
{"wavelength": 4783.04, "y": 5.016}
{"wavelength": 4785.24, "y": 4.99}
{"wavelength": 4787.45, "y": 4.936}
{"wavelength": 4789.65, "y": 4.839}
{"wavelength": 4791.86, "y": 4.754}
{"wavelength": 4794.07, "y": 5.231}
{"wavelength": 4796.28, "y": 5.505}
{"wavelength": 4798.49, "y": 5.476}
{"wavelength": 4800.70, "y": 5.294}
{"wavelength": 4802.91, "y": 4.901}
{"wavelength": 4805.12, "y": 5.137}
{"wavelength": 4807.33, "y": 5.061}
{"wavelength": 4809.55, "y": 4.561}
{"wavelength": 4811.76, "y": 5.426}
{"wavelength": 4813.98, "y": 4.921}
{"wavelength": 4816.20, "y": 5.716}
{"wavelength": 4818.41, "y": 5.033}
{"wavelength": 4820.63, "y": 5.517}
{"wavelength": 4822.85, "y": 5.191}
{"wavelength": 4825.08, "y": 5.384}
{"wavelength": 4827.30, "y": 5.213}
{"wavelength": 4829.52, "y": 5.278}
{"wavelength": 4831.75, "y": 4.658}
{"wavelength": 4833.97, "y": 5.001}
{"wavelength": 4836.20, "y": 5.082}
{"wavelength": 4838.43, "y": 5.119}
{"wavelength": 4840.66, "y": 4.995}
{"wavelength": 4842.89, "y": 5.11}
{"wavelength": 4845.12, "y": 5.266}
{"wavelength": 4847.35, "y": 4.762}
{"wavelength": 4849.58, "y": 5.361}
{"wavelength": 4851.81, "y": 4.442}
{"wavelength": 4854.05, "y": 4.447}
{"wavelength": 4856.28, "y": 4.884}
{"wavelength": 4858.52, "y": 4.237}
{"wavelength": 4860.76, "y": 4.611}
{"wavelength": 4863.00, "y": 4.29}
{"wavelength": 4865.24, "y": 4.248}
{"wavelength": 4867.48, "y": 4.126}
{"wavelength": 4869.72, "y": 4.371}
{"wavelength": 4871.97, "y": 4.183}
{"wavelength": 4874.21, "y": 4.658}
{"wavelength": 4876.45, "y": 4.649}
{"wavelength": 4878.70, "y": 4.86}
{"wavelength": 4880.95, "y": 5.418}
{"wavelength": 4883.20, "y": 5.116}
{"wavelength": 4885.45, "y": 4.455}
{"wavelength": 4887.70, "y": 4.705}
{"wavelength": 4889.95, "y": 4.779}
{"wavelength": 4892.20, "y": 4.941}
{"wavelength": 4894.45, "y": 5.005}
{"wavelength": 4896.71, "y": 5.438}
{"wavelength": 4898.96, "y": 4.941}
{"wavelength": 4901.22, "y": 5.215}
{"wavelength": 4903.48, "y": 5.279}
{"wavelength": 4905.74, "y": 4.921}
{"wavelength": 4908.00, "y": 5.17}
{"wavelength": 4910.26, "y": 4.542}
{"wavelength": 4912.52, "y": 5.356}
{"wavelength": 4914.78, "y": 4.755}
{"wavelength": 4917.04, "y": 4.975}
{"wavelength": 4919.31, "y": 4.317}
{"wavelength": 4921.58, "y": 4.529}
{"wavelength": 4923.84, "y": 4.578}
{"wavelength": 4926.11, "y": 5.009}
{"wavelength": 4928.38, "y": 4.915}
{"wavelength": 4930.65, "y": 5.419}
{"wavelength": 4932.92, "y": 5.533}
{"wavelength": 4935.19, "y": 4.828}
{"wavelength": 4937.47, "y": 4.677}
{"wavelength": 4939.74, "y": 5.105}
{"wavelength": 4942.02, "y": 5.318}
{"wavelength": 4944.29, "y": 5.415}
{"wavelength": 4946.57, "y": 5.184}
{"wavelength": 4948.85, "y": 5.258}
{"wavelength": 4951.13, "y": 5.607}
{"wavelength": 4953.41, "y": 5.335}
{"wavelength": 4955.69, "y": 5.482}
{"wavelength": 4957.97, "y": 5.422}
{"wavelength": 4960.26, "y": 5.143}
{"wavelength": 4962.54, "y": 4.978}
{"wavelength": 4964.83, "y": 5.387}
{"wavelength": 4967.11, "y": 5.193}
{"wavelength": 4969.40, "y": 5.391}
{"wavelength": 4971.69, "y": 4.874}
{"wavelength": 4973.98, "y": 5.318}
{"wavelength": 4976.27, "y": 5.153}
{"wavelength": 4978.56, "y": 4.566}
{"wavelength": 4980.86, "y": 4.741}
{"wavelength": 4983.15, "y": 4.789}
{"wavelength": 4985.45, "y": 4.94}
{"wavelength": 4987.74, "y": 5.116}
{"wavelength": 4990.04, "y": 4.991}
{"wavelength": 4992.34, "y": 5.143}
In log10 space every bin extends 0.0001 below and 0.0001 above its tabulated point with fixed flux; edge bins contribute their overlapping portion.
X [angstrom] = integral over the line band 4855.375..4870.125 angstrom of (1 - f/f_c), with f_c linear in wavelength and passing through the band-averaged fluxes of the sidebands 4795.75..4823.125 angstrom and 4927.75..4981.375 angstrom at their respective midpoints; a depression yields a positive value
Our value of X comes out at 2.3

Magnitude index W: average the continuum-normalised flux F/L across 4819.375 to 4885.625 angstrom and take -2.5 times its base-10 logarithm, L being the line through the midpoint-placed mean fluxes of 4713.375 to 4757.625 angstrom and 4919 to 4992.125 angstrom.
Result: 0.07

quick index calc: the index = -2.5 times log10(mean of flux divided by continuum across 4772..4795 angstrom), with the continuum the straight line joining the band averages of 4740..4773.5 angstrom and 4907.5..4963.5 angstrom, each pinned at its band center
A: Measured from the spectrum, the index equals 0.01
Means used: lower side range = 5.14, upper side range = 5.07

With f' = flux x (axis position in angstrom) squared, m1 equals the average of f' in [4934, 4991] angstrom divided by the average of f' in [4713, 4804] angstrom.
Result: 1.1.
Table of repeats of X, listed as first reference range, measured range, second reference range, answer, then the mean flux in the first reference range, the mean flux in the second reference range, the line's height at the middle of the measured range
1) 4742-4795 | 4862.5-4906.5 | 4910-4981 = 2.6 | 5.11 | 5.08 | 5.09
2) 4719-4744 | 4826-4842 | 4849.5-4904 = -0.6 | 5.17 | 4.73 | 4.86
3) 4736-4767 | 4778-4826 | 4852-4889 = -2.3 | 5.13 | 4.58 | 4.9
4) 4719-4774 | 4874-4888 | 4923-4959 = 0.9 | 5.14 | 5.2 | 5.18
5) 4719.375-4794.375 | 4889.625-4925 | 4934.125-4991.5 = 1.4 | 5.11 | 5.13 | 5.12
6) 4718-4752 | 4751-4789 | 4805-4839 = 1.7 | 5.29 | 5.14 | 5.23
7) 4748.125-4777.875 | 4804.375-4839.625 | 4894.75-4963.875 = -0.4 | 5.08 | 5.09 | 5.08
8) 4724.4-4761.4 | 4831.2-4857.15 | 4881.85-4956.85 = 0.8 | 5.18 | 5.04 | 5.1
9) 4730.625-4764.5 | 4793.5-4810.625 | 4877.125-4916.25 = -0.1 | 5.16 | 4.99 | 5.1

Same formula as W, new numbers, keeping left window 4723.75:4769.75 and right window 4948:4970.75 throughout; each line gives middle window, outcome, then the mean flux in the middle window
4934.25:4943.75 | 0.06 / 5.01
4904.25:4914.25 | 0.06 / 4.99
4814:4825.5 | -0.03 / 5.32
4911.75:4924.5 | 0.12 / 4.74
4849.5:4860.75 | 0.13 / 4.6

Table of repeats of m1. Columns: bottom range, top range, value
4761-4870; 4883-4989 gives 1.07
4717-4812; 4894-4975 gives 1.07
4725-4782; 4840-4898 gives 0.97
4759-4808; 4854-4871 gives 0.90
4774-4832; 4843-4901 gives 0.95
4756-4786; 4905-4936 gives 1.05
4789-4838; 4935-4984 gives 1.06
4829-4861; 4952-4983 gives 1.11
